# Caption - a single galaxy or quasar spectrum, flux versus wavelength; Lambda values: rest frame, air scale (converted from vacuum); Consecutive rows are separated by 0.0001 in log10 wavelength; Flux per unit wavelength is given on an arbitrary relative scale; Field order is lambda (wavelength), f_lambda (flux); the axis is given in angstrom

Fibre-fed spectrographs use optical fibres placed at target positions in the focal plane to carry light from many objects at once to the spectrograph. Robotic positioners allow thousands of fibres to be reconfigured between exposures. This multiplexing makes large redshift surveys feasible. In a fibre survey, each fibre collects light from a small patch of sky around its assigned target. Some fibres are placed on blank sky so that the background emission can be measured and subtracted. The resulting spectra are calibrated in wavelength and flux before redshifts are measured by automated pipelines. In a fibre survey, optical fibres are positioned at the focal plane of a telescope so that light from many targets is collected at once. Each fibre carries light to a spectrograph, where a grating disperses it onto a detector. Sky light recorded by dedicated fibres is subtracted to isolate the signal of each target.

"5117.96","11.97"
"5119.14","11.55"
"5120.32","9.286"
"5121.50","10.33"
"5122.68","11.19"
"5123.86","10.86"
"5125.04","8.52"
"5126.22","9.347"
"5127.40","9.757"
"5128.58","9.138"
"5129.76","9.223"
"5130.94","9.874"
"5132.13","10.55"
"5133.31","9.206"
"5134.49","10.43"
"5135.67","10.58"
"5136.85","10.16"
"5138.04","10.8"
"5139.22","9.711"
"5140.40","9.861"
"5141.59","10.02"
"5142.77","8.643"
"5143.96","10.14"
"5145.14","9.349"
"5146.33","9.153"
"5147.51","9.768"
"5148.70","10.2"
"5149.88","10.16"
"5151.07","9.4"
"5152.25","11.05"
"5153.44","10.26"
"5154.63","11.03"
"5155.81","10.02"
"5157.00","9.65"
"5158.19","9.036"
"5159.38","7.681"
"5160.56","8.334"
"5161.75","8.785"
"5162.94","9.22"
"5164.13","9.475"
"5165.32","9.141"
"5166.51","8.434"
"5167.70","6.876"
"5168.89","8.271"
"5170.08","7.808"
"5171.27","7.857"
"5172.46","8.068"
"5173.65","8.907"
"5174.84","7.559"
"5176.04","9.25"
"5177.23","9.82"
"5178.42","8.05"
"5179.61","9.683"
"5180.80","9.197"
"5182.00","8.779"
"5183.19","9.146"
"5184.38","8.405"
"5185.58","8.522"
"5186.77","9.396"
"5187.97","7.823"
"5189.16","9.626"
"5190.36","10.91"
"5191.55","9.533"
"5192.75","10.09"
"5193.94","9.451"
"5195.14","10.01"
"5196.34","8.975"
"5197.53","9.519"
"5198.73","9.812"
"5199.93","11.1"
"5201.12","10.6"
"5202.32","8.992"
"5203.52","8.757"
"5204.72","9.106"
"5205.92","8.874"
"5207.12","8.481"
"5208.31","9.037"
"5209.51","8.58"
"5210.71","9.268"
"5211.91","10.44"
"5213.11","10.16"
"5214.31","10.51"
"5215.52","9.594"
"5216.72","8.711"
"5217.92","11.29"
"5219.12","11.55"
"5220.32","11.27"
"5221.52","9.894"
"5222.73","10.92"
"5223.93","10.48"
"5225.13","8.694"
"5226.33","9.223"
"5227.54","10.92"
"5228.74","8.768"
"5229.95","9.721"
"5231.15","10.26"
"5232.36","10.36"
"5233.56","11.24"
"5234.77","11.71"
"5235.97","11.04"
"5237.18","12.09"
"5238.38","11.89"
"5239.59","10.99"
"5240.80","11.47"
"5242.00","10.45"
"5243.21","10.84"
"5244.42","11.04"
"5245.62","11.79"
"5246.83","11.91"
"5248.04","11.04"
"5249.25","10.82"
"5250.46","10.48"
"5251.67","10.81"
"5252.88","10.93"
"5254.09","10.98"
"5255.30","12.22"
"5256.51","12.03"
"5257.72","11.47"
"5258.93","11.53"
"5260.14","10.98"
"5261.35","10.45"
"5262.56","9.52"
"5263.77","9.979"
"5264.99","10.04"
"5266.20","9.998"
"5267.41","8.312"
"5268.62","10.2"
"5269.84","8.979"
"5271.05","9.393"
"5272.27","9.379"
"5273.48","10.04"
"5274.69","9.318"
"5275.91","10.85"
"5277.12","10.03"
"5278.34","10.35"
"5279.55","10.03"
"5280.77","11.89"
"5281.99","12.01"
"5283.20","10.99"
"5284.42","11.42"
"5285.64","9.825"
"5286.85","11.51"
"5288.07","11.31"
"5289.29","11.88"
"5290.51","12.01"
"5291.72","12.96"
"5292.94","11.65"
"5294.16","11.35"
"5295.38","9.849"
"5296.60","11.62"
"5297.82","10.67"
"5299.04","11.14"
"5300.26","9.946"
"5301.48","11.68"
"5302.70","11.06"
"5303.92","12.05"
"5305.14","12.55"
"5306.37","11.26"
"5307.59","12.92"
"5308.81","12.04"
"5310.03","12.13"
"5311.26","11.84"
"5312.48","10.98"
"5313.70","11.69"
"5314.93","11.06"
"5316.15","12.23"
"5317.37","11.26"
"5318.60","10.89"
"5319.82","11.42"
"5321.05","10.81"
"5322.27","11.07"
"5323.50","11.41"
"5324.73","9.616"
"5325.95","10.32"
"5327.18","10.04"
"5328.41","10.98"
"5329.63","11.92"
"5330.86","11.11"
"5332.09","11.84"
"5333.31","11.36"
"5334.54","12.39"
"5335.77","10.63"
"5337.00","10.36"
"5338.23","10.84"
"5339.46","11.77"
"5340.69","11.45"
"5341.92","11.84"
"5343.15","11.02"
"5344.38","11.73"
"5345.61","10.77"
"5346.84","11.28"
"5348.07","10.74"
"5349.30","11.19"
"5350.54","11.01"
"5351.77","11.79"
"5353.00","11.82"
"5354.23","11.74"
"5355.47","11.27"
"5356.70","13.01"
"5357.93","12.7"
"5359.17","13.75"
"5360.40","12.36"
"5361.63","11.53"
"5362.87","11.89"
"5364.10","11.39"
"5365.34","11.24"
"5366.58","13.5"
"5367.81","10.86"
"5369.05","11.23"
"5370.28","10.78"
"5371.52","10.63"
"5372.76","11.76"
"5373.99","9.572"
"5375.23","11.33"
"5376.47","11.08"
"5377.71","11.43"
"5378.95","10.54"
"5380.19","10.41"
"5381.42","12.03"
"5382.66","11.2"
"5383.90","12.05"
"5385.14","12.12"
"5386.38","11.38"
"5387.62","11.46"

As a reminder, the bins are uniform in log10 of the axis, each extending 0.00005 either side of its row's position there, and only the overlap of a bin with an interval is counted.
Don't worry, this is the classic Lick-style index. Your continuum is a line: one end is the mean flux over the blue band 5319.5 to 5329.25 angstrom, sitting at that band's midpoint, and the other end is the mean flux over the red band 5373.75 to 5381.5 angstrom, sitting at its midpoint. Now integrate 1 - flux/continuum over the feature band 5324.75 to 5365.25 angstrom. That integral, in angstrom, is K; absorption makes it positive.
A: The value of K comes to -2.54 angstrom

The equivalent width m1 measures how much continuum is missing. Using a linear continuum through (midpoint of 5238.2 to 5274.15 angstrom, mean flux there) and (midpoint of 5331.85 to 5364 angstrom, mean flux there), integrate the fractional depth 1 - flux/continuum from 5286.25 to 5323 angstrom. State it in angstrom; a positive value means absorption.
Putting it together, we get -1.1 angstrom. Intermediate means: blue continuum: 10.6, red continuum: 11.6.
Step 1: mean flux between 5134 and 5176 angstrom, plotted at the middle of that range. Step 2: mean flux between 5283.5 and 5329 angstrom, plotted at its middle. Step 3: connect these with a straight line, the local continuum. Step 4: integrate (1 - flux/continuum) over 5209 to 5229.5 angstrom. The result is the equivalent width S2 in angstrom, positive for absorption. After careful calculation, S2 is 0.27 angstrom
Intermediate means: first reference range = 9.3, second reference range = 11.3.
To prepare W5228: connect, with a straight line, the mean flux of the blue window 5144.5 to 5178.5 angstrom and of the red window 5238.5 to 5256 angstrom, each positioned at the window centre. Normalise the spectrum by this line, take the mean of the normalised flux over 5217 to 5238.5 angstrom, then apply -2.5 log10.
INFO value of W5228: 0.010 mag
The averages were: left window 9.07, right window 11.1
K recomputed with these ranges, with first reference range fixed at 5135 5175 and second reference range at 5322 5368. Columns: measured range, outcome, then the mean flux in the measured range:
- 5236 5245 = -0.85 angstrom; 11.2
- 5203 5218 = 0.83 angstrom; 9.39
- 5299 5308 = -0.47 angstrom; 11.6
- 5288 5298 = -0.59 angstrom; 11.5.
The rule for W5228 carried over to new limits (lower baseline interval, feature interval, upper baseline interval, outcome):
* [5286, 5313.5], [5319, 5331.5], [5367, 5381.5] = 0.05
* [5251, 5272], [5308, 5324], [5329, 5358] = -0.03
